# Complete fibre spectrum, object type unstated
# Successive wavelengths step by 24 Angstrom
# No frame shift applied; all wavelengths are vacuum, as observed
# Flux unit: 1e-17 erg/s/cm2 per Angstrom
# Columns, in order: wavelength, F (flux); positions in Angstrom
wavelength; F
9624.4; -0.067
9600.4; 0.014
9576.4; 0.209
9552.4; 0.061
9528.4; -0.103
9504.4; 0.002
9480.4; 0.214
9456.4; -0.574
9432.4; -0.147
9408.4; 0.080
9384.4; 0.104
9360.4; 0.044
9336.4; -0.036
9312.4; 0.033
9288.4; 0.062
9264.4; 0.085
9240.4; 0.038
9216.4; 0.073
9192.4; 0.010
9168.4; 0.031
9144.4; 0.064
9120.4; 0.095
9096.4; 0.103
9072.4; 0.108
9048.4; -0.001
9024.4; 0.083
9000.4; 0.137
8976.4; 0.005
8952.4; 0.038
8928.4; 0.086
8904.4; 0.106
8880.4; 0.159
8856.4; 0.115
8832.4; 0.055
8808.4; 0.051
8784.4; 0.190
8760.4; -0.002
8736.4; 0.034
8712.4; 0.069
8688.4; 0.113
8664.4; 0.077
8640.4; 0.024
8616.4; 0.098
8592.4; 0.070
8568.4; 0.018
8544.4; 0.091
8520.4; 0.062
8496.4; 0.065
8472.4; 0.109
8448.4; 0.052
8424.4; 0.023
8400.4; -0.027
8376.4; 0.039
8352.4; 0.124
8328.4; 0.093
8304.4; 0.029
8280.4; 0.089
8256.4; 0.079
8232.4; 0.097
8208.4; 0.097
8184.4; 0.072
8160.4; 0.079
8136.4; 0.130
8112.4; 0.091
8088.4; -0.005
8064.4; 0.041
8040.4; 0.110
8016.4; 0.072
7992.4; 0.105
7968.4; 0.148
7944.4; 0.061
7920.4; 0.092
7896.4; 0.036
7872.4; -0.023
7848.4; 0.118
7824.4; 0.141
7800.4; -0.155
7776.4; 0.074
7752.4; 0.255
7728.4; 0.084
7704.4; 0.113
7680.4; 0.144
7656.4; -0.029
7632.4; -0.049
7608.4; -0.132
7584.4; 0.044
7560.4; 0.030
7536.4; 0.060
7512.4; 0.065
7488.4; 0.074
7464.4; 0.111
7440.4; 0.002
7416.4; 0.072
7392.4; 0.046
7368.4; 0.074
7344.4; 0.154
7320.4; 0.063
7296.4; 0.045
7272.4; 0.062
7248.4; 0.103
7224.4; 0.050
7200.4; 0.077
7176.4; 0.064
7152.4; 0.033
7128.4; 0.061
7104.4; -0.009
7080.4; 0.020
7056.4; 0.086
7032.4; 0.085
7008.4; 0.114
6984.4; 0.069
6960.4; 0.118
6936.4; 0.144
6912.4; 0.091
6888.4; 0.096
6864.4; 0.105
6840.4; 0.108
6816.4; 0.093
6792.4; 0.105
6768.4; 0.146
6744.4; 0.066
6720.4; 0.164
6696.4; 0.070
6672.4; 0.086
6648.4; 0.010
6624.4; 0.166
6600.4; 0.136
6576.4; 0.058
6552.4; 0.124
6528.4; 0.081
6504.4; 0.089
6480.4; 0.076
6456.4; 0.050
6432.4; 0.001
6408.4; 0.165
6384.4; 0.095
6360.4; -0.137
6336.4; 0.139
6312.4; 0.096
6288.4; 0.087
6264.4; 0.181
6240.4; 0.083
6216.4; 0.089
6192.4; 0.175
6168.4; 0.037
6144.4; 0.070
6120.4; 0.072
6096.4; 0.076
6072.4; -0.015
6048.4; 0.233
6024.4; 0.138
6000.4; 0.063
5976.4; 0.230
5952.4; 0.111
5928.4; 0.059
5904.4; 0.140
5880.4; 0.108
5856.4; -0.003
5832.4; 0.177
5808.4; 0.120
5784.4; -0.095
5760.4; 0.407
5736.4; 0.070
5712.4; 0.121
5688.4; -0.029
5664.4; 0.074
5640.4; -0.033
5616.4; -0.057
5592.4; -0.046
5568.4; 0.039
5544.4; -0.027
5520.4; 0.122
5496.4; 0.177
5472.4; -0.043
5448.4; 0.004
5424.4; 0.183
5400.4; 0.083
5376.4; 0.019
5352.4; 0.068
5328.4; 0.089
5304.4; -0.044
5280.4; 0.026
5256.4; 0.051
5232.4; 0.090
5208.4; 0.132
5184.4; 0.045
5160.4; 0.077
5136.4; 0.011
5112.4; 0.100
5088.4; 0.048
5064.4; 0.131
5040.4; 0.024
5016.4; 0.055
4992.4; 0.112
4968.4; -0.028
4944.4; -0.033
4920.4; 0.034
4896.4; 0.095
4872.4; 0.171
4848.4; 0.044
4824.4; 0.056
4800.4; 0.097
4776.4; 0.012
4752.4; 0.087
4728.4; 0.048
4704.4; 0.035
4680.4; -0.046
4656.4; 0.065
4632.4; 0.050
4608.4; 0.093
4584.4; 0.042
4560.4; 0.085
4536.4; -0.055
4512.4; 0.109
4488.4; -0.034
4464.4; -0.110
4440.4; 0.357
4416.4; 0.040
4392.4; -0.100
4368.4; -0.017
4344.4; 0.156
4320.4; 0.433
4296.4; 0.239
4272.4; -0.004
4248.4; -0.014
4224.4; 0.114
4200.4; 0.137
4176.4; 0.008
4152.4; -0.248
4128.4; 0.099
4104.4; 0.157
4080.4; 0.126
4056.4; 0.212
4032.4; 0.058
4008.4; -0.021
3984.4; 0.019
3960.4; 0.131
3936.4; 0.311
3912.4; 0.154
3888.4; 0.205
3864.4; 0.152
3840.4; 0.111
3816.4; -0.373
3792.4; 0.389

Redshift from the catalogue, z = 0.55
